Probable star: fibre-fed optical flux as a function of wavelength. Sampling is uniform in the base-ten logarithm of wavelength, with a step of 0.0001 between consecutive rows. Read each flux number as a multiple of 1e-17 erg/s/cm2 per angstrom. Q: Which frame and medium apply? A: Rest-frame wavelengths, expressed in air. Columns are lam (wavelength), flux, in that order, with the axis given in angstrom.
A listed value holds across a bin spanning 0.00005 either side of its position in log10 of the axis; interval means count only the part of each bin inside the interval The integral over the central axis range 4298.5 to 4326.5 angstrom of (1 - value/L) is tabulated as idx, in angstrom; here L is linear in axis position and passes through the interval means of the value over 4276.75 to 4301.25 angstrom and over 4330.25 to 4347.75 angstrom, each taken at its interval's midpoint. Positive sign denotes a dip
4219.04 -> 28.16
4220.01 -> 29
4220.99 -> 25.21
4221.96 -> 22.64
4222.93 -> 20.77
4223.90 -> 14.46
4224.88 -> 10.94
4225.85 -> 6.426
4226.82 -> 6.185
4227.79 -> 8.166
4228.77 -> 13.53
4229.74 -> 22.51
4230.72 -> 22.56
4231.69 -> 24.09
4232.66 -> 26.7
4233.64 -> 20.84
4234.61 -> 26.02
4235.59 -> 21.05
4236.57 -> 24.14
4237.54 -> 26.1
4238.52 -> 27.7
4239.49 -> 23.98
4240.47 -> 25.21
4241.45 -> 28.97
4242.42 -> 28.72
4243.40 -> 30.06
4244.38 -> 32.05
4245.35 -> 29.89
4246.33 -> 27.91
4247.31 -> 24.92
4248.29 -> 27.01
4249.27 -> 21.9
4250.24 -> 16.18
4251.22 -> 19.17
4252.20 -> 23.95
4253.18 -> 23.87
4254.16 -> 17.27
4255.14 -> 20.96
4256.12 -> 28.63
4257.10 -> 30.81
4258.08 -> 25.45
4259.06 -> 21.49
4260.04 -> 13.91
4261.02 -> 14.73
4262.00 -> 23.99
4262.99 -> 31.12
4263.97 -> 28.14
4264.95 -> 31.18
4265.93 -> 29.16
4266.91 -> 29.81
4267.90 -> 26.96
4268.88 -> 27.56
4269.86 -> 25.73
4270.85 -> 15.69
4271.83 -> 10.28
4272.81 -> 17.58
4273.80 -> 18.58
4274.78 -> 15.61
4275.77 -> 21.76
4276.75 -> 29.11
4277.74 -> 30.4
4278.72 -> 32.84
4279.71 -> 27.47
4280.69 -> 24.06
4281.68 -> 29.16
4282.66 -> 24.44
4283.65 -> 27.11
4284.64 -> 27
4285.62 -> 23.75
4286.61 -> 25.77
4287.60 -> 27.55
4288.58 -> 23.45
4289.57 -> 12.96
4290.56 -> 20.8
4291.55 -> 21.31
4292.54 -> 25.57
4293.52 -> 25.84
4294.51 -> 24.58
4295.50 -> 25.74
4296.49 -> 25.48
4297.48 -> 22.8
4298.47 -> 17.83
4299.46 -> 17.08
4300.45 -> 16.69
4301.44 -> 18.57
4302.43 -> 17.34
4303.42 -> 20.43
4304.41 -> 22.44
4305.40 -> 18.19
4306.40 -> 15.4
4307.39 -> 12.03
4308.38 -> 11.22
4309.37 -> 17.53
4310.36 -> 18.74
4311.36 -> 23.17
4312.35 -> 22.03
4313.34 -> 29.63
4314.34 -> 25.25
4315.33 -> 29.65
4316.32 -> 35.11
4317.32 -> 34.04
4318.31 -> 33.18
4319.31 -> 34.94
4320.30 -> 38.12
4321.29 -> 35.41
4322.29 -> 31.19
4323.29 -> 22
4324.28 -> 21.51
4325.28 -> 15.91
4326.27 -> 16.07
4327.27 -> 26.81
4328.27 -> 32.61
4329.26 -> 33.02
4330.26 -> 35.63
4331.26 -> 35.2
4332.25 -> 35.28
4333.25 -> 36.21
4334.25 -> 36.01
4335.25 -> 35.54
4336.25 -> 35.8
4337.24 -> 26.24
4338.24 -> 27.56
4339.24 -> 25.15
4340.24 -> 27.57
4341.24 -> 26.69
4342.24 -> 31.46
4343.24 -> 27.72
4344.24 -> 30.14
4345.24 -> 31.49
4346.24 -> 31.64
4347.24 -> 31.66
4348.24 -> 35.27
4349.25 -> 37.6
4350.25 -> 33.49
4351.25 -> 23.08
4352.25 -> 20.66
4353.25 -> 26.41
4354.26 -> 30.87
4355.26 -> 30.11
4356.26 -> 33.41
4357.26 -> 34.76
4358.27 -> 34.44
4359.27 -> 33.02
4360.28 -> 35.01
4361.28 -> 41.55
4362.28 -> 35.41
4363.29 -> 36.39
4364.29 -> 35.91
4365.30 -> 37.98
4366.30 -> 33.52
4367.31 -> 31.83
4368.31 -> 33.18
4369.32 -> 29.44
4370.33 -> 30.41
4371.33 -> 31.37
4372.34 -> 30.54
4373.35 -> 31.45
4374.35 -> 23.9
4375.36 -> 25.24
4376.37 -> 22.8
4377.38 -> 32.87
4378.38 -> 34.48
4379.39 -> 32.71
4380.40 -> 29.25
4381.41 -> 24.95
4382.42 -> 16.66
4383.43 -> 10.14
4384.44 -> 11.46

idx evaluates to 4.5 angstrom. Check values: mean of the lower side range 24.2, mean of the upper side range 31.4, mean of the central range 23.3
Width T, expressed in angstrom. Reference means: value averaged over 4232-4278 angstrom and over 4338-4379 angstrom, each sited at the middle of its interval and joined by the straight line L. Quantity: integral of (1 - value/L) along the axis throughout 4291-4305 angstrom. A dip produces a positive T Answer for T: 2.89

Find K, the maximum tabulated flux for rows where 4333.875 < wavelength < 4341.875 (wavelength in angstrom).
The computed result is 36.01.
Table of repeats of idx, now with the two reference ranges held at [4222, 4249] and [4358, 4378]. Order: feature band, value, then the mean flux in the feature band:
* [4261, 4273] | 0.05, 24.5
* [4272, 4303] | 3.71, 23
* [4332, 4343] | -0.40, 31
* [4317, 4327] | 0.23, 28.1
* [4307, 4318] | 1.72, 23.8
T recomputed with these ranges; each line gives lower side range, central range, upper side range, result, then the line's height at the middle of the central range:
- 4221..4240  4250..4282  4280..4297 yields -1.69 angstrom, 22.5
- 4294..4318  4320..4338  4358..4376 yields -3.06 angstrom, 25.9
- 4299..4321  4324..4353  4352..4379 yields -2.20 angstrom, 27.7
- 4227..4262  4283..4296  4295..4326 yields -0.31 angstrom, 23.4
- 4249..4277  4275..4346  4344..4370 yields 4.53 angstrom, 27.7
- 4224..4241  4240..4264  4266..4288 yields -3.16 angstrom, 21.8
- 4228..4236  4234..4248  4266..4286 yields -2.91 angstrom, 22.2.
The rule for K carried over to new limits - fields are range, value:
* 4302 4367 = 41.55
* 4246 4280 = 32.84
